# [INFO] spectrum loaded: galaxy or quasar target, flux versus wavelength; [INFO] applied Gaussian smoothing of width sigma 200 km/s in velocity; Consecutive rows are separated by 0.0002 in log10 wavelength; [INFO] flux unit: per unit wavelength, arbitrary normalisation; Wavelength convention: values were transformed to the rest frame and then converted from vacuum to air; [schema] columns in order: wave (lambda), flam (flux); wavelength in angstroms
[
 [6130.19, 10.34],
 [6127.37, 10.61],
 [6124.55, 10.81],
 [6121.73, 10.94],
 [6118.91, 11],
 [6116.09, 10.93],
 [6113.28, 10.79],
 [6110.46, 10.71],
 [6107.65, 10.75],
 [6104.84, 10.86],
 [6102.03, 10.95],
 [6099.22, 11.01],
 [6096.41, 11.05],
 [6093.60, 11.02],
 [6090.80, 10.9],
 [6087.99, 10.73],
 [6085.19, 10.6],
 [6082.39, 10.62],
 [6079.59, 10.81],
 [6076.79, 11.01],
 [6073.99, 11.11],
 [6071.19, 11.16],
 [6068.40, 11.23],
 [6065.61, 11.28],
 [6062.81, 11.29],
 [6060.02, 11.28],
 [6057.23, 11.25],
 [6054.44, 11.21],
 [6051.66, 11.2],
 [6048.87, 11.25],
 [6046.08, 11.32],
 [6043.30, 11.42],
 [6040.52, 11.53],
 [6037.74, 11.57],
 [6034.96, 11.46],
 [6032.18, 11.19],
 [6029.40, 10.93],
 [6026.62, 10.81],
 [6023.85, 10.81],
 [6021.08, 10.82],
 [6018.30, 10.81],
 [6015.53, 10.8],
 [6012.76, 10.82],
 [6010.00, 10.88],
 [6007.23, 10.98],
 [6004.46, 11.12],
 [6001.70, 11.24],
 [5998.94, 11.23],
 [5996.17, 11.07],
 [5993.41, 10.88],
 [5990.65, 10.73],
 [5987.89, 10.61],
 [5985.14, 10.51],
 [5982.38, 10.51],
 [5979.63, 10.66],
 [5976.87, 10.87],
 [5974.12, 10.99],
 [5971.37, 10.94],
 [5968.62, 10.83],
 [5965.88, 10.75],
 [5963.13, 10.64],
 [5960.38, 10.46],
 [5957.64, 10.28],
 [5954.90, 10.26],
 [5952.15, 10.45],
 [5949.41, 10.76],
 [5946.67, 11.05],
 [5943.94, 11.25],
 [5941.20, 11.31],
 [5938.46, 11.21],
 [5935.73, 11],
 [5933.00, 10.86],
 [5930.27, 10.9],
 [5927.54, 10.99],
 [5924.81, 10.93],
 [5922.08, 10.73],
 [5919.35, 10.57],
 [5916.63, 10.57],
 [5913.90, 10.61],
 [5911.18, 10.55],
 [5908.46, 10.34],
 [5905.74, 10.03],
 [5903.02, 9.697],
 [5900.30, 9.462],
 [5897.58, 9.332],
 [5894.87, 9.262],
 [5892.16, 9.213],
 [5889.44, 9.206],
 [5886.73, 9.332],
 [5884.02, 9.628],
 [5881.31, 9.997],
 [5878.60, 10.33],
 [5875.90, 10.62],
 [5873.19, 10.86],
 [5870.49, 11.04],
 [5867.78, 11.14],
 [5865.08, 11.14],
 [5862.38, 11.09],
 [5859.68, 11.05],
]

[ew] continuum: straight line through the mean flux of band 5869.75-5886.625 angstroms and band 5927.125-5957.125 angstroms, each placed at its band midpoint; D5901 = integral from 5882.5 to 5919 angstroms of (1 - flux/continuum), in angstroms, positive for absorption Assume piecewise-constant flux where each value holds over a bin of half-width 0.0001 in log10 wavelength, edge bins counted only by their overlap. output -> 2.5 angstroms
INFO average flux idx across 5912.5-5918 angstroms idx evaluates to 10.6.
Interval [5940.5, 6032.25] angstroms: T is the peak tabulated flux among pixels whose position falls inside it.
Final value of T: 11.31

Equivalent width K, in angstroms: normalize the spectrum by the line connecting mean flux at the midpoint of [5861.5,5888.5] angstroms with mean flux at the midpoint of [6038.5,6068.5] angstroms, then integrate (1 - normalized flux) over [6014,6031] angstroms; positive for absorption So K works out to 0.5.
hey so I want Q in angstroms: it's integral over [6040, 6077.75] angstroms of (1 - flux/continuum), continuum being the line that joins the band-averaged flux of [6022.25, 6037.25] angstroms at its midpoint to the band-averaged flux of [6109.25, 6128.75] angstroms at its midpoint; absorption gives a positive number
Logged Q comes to -0.9 angstroms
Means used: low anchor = 11.1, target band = 11.2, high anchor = 10.8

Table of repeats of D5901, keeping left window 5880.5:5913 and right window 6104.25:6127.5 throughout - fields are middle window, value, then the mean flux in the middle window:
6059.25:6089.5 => -1.1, 11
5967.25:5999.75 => -2.2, 10.8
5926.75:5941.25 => -1.7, 11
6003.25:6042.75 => -2.7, 11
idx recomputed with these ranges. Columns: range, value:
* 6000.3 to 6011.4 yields 11.1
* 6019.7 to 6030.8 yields 10.8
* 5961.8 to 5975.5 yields 10.8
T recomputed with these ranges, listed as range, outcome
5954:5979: 10.99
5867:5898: 11.14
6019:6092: 11.57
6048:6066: 11.29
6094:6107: 11.05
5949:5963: 10.76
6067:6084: 11.23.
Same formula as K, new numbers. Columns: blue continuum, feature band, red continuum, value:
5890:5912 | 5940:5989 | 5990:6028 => -1.5 angstroms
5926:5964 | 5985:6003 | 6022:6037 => 0.1 angstroms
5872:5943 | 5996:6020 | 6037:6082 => -0.2 angstroms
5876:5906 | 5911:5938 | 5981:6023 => -2.2 angstroms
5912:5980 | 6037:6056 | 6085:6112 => -0.9 angstroms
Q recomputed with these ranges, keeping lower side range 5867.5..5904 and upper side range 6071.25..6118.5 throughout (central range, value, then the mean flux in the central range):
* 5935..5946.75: -1.19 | 11.2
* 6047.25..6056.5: -0.48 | 11.2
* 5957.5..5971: -0.50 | 10.6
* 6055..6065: -0.52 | 11.3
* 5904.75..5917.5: -0.52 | 10.4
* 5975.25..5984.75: -0.30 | 10.7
